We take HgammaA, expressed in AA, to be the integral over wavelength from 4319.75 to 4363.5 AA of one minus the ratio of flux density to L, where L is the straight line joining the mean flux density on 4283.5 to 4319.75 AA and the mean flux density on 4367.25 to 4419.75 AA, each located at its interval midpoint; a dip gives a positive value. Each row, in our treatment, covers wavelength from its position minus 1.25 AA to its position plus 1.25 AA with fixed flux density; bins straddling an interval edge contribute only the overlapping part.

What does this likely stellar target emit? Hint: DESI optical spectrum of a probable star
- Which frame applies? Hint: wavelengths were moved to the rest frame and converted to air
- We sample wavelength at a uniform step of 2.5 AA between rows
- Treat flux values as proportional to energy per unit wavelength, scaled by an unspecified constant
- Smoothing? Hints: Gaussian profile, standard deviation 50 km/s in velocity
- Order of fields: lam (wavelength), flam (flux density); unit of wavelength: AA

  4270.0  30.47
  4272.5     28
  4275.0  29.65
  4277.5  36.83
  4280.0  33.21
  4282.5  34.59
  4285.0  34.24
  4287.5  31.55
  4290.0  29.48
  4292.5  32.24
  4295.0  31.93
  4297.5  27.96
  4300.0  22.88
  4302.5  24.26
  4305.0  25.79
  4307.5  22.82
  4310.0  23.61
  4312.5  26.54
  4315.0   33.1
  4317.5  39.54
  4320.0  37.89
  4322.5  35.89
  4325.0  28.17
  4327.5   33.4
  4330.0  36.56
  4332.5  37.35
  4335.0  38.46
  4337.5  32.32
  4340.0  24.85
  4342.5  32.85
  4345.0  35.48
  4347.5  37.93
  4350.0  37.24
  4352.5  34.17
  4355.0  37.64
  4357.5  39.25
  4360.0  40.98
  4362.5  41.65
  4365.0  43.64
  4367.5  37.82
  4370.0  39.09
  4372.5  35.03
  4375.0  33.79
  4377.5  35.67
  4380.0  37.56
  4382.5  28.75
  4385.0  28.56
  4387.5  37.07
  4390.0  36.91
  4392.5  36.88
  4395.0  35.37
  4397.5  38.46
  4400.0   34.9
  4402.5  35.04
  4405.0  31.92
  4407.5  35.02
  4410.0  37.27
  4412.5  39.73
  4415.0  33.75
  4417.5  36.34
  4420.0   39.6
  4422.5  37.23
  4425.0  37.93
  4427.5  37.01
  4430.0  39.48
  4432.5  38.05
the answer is -4.9 AA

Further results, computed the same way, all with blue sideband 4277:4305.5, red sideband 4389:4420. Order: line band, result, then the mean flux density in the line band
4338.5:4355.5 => -0.5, 34.1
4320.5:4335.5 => -1.3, 34.9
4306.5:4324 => 0.1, 31.4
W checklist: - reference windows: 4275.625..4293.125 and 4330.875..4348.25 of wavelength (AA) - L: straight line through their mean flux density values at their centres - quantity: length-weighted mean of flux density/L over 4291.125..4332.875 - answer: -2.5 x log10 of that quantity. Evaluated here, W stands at 0.11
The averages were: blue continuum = 33.1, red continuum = 34.1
